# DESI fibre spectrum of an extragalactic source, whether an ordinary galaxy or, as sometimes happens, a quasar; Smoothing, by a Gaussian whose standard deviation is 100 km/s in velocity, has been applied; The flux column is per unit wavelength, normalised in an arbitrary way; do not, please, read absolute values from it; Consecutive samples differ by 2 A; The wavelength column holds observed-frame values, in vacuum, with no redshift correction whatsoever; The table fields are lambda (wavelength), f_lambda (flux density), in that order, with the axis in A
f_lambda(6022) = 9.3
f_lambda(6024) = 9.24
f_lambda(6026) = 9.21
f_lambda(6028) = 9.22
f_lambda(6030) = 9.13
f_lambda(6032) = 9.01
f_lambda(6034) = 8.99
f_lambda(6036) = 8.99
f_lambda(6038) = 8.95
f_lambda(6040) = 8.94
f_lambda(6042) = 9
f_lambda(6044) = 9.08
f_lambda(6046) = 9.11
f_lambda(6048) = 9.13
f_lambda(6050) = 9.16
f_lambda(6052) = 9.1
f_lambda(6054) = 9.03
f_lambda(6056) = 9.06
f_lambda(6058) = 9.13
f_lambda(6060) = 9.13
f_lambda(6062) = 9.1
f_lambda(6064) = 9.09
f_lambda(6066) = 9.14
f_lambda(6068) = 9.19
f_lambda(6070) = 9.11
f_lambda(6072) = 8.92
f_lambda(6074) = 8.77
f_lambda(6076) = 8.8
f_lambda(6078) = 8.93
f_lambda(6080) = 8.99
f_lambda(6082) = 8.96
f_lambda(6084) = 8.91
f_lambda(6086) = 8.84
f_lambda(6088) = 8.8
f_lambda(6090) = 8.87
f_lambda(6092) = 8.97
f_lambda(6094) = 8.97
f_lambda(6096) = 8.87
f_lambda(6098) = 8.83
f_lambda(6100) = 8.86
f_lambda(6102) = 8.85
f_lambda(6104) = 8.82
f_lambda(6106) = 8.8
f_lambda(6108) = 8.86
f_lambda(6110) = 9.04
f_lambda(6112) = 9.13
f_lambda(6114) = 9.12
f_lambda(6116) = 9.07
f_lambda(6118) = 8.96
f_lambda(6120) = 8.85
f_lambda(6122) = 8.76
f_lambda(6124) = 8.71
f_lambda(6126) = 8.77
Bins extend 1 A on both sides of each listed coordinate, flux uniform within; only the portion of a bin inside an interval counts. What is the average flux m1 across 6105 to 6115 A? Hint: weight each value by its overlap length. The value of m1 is 8.99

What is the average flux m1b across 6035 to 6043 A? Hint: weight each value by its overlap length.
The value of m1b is 8.97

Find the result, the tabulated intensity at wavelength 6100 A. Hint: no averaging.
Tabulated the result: 8.86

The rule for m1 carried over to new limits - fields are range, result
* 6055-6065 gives 9.1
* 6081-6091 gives 8.88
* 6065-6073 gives 9.09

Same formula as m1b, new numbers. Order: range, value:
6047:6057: 9.1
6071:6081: 8.88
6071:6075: 8.84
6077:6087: 8.93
